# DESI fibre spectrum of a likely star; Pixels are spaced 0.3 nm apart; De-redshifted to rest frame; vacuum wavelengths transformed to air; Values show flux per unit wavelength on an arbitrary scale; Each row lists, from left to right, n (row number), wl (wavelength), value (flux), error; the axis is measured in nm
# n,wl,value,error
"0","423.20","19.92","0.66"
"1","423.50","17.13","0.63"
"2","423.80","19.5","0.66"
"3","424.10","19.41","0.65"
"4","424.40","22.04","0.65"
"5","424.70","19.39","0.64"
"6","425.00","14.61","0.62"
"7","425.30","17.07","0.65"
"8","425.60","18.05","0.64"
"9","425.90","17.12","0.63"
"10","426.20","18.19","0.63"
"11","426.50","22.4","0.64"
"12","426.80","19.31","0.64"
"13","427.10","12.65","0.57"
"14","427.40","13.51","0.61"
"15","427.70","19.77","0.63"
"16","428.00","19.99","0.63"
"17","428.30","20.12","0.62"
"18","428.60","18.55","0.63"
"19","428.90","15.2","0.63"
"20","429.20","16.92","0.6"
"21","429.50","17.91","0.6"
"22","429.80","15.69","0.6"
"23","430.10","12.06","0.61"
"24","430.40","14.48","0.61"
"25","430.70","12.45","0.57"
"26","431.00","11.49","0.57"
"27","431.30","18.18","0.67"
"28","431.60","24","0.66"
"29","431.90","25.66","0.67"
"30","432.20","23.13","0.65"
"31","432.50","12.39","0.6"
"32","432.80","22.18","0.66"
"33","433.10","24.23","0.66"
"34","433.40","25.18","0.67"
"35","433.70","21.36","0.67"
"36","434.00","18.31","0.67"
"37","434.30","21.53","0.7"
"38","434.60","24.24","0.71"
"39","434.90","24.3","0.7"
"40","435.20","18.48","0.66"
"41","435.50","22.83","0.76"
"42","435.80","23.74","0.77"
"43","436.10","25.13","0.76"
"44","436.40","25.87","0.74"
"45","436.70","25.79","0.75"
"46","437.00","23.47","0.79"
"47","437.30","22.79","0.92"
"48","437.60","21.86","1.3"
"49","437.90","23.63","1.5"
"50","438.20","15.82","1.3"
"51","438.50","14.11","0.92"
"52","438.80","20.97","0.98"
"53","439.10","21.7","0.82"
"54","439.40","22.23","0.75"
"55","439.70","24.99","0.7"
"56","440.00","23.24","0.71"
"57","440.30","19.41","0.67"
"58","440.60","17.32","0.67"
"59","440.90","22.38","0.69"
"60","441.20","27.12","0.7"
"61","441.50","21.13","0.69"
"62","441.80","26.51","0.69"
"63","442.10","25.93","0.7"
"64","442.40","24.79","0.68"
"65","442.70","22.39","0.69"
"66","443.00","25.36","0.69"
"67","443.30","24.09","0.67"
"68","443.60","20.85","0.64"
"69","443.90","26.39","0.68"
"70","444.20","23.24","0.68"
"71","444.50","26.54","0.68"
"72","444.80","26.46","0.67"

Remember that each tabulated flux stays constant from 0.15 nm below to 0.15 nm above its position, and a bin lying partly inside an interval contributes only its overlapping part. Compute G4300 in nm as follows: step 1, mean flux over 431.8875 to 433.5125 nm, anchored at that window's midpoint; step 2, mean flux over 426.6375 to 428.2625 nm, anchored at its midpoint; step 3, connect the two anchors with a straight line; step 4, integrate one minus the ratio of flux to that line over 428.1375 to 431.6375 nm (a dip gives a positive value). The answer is 0.56 nm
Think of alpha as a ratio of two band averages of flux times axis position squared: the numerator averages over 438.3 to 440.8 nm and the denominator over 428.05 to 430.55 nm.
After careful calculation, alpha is 1.30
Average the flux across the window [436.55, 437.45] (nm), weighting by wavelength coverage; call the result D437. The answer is 24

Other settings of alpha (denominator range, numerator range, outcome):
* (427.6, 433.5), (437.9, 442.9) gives 1.25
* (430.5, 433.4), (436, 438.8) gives 1.15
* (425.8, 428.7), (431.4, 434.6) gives 1.24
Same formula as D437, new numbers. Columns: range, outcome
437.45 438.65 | 18.9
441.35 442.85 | 24.1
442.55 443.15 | 23.9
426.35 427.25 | 18.1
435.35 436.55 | 24.4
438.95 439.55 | 22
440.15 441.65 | 21.5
